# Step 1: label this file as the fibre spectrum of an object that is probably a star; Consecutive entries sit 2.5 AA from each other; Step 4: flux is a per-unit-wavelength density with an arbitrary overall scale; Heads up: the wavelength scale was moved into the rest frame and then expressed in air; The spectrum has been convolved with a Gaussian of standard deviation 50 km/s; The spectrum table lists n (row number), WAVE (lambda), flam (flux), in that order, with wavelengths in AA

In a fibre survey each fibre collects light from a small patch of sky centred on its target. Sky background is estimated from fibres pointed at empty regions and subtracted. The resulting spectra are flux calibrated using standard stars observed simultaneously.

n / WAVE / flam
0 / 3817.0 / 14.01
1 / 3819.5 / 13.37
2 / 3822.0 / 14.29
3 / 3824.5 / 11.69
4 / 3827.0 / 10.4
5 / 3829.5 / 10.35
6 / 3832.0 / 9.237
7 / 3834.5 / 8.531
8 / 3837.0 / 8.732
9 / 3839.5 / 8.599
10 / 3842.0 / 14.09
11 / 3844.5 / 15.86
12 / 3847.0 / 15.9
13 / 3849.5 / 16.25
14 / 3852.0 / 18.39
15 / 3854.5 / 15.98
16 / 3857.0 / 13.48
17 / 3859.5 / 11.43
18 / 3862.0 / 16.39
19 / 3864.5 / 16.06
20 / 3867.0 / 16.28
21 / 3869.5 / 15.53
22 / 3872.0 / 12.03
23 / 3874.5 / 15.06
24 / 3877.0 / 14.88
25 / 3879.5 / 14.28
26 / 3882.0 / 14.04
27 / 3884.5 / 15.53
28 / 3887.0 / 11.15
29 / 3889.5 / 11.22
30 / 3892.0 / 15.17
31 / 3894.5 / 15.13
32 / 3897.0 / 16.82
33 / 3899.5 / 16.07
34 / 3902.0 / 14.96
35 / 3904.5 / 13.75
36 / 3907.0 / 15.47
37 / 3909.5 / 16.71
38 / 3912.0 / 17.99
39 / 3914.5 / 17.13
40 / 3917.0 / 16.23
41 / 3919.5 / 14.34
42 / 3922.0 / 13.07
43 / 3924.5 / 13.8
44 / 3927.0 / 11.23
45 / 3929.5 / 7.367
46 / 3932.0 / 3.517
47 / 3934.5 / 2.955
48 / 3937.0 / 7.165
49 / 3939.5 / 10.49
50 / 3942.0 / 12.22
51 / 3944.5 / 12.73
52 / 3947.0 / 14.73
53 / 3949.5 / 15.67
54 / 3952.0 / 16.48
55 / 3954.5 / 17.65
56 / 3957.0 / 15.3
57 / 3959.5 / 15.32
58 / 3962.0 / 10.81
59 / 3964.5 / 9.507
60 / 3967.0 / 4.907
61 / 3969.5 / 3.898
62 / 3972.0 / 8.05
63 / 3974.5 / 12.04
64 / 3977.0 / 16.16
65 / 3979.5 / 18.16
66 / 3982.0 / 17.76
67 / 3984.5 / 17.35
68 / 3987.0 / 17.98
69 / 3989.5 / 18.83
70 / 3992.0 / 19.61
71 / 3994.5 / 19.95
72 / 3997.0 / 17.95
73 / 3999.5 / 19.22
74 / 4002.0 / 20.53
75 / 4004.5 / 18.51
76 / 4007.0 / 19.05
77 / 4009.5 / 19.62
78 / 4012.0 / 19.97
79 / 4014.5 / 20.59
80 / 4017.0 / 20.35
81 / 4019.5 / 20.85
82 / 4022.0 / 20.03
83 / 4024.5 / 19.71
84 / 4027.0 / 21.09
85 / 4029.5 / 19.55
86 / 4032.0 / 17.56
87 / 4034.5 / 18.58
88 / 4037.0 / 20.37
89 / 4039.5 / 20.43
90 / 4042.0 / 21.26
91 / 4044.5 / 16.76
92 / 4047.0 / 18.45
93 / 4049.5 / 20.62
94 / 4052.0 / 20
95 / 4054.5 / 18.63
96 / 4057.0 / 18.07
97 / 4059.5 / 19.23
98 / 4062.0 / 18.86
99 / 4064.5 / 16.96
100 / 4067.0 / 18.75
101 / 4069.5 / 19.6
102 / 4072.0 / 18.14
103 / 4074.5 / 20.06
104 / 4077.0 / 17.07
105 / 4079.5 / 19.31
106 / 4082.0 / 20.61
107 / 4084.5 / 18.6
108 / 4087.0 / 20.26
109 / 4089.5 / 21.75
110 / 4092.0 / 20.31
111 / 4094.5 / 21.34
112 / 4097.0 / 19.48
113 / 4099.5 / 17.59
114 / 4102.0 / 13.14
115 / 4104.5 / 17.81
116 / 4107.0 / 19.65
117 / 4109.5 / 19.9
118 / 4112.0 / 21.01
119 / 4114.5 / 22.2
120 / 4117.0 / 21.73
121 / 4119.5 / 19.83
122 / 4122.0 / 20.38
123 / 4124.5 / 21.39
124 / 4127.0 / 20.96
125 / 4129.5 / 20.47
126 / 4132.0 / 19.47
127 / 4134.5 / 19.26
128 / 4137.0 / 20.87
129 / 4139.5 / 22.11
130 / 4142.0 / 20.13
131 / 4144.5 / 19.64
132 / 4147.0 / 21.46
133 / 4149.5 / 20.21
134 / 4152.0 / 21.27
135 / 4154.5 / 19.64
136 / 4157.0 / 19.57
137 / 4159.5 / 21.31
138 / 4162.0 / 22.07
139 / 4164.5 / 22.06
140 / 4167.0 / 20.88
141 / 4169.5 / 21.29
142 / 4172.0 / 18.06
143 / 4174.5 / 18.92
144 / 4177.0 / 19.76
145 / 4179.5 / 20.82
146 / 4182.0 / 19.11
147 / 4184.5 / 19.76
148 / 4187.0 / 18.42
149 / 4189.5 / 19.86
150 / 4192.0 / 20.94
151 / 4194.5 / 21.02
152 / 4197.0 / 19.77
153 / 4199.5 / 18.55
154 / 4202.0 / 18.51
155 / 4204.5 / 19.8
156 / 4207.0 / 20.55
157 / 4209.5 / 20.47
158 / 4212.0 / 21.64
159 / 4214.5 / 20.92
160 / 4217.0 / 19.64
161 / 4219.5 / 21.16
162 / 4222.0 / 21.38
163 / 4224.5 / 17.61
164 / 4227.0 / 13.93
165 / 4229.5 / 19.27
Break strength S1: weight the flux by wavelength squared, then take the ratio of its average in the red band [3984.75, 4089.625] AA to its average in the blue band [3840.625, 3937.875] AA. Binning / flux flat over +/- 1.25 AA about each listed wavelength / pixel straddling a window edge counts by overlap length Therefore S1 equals 1.50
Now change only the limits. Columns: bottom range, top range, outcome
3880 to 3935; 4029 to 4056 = 1.53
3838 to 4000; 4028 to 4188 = 1.55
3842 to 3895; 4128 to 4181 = 1.60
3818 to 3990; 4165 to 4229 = 1.71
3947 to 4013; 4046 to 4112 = 1.27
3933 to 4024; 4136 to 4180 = 1.46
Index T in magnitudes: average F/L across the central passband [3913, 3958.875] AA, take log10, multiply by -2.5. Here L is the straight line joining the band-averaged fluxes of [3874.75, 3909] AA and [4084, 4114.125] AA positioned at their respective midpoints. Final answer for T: 0.248 mag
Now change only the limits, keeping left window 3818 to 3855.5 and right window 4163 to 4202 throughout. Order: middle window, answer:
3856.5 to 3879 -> -0.09 mag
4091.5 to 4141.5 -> -0.08 mag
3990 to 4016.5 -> -0.20 mag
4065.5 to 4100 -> -0.10 mag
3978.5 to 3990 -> -0.14 mag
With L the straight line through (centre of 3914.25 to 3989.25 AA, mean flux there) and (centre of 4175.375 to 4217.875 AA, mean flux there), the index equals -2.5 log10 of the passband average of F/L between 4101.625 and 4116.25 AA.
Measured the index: -0.12 mag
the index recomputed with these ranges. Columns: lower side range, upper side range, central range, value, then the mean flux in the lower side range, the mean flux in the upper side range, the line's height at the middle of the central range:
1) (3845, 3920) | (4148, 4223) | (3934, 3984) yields 0.314 mag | 15.1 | 20.2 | 16.4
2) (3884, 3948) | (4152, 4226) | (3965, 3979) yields 0.452 mag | 12.9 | 20.1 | 14.4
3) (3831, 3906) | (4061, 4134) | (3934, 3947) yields 0.496 mag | 14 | 19.5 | 15.8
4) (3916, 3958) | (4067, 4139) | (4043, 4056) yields -0.101 mag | 12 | 19.7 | 17.2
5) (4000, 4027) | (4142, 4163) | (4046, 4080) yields 0.075 mag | 20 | 20.6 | 20.2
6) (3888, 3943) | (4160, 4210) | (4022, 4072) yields -0.174 mag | 12.8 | 20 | 16.4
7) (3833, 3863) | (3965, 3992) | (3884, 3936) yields 0.030 mag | 13.6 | 13.7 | 13.6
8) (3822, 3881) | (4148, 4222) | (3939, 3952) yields 0.131 mag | 13.5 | 20.2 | 15.4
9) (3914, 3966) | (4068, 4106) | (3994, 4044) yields -0.239 mag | 12.2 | 19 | 15.8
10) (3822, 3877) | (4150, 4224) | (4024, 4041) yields -0.150 mag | 13.4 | 20.2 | 17.1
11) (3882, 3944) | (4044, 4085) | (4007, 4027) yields -0.185 mag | 12.9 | 18.8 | 17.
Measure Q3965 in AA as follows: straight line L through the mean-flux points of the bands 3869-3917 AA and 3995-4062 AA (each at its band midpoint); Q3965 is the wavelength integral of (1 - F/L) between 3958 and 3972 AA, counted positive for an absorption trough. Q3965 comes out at 6.8 AA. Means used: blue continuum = 14.9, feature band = 8.93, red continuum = 19.5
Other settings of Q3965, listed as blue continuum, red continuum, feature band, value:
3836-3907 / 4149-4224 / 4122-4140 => -1.3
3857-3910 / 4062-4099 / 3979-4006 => -2.3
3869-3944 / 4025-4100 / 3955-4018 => 1.5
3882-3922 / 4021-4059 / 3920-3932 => 3.8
